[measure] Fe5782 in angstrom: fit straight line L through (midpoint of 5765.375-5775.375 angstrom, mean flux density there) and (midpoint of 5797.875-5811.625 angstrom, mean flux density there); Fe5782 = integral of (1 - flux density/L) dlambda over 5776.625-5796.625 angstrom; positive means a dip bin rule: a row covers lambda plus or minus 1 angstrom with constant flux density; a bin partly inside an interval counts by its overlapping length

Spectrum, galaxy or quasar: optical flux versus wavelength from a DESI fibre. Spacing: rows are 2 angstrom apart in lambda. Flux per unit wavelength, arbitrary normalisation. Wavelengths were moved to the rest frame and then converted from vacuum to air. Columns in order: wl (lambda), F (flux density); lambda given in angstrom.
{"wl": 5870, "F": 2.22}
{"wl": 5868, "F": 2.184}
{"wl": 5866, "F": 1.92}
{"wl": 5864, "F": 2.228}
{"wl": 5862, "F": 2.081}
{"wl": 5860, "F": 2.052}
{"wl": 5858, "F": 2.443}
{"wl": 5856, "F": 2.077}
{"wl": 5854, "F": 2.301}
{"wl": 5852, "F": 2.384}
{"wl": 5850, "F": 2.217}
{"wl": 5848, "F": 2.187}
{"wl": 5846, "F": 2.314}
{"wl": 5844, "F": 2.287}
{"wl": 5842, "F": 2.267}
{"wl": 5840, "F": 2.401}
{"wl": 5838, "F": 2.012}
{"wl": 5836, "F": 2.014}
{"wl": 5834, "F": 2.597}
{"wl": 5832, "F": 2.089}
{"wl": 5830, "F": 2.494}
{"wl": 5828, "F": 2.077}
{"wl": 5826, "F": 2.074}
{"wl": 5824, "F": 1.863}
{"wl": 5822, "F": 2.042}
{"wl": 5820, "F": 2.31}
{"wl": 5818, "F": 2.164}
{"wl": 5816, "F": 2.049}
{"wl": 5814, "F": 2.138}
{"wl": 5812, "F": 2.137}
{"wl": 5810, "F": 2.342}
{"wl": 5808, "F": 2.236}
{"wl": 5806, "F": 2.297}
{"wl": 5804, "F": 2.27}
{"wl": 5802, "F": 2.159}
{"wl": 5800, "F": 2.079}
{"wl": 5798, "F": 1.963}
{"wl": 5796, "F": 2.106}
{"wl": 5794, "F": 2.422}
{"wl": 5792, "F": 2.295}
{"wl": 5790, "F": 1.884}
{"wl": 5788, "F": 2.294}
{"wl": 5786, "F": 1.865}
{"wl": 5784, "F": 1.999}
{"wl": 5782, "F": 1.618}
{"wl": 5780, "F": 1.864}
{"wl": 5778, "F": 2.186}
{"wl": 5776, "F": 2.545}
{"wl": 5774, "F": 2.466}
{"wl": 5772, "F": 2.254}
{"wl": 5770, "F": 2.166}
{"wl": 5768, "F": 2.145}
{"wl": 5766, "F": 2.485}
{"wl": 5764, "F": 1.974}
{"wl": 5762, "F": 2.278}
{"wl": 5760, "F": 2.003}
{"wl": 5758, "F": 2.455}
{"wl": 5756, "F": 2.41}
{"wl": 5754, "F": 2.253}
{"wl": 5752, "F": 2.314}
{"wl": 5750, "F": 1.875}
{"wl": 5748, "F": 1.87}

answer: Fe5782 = 1.7 angstrom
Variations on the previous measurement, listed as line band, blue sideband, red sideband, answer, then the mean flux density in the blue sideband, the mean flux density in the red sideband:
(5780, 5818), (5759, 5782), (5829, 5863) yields 1.7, 2.19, 2.25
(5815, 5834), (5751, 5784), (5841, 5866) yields 0.6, 2.21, 2.22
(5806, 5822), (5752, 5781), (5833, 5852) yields 0.5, 2.25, 2.26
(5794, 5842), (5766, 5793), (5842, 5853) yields 0.8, 2.14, 2.28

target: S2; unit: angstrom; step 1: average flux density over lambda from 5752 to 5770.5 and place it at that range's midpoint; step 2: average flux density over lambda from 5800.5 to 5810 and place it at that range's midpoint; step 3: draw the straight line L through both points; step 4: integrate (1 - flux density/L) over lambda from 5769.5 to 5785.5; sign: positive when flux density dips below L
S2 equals 0.8 angstrom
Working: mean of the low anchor 2.25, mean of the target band 2.13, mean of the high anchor 2.24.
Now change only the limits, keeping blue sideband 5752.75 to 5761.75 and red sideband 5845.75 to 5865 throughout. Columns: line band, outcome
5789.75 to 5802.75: 0.7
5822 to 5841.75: 0.5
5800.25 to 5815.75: 0.3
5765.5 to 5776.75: -0.3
